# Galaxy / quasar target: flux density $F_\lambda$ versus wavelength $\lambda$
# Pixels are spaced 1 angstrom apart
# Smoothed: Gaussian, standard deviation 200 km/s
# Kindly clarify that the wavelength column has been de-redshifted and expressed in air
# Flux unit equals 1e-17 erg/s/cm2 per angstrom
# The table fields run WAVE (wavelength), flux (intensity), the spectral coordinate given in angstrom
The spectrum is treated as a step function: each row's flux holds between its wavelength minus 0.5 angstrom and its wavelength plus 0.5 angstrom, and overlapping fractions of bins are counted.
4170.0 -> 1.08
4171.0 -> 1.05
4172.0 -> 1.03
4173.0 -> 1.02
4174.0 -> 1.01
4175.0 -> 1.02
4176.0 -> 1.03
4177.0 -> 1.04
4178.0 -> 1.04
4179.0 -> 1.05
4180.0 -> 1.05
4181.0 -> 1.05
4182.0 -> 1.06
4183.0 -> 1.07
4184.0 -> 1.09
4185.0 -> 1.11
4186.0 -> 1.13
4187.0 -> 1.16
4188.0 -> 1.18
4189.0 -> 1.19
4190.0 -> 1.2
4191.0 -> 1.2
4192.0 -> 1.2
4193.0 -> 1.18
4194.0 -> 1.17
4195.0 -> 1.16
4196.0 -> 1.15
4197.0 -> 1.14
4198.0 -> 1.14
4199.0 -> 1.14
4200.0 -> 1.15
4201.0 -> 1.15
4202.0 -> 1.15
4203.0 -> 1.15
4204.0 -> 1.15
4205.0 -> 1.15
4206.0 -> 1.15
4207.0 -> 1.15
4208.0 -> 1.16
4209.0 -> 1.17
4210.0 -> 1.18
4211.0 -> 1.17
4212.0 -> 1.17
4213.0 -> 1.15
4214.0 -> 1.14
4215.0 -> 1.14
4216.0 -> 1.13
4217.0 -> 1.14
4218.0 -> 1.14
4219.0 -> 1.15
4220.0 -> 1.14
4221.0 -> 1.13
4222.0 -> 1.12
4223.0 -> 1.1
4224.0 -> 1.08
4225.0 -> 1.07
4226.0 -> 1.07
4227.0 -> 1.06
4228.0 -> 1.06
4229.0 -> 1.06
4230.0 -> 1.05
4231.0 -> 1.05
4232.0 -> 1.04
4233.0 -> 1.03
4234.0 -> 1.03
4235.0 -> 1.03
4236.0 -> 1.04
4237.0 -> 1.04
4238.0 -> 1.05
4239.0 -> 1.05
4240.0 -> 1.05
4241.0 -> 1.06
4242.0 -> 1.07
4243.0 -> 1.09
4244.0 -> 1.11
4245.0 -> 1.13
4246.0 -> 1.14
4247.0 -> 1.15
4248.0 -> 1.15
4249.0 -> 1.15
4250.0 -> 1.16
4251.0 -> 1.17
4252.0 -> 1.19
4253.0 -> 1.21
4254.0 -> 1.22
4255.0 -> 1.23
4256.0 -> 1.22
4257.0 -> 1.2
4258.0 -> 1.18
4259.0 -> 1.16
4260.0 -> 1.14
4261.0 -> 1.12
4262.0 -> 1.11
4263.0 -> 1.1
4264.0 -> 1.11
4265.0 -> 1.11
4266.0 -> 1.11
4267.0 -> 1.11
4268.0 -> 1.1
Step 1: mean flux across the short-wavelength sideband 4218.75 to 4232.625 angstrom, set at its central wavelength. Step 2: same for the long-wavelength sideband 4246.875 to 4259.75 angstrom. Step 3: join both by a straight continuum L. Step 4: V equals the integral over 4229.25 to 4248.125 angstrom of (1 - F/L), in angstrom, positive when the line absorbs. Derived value 1.0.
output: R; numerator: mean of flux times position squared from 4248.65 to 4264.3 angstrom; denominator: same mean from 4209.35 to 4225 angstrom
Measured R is 1.05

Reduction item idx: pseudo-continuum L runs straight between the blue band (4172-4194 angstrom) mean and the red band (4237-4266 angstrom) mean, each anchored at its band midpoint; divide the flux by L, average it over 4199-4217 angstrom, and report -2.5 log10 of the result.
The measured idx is -0.04 mag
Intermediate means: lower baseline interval 1.1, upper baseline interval 1.13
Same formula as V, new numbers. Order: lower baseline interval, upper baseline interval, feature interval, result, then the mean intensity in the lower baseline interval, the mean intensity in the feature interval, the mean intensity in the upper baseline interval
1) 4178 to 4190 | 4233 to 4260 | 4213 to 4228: 0.0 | 1.11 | 1.11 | 1.12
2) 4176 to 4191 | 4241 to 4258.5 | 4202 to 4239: 0.9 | 1.1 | 1.11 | 1.16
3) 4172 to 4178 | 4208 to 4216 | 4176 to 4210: -1.3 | 1.03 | 1.13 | 1.16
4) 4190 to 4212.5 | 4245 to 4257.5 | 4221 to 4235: 1.3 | 1.16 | 1.06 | 1.18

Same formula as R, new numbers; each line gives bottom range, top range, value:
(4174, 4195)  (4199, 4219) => 1.05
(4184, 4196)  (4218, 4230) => 0.95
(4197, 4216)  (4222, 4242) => 0.93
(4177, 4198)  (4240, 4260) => 1.05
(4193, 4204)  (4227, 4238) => 0.92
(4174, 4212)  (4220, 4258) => 1.00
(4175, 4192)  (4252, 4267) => 1.09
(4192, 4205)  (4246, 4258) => 1.05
